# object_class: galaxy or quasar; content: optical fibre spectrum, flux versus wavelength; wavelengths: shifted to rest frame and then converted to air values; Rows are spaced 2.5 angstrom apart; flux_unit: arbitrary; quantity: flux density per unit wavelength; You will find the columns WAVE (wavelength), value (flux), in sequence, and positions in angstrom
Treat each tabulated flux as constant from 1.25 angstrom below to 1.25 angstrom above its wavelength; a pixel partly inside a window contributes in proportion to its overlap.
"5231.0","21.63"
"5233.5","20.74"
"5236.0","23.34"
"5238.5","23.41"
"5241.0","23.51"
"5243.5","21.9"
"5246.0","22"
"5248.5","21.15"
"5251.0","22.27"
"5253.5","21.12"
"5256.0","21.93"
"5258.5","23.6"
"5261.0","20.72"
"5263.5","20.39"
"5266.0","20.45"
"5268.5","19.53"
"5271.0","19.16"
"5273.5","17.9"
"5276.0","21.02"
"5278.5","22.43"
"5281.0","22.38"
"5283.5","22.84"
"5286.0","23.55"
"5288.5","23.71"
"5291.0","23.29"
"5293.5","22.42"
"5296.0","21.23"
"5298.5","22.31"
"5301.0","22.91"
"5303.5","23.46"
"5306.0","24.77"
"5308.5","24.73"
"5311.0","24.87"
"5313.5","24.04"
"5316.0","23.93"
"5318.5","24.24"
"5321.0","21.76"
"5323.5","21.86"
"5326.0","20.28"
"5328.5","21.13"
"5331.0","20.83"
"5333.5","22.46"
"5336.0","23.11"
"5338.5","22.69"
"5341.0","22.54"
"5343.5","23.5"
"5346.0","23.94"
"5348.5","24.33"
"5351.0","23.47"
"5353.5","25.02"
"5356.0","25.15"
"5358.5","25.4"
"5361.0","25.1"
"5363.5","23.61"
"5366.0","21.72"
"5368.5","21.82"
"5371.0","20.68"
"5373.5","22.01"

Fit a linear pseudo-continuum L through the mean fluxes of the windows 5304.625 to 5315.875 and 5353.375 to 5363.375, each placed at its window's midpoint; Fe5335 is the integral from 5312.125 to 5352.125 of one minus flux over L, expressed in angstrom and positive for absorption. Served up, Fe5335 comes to 3.2 angstrom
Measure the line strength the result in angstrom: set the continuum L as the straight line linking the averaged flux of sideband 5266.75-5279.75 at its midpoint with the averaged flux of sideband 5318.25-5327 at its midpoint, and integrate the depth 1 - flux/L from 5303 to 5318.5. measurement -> -2.1 angstrom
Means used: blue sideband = 20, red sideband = 21.8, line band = 24.3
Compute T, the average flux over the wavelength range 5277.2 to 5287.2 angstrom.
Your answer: 22.8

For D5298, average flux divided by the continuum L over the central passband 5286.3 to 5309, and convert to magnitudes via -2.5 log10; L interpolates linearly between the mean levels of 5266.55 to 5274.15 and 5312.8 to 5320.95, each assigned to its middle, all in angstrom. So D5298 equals -0.07 mag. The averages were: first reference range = 19.1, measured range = 23.2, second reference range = 23.7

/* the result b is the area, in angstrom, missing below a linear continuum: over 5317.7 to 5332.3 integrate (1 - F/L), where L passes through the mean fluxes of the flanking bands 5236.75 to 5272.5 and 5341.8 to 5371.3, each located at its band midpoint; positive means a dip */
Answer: 0.9 angstrom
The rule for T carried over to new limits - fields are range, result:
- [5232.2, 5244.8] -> 22.6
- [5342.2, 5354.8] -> 24.1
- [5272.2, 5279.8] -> 20.5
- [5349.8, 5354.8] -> 24.3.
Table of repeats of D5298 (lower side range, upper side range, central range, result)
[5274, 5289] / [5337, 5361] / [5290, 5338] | 0.02 mag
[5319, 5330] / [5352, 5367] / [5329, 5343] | 0.00 mag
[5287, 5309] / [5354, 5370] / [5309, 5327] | 0.01 mag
